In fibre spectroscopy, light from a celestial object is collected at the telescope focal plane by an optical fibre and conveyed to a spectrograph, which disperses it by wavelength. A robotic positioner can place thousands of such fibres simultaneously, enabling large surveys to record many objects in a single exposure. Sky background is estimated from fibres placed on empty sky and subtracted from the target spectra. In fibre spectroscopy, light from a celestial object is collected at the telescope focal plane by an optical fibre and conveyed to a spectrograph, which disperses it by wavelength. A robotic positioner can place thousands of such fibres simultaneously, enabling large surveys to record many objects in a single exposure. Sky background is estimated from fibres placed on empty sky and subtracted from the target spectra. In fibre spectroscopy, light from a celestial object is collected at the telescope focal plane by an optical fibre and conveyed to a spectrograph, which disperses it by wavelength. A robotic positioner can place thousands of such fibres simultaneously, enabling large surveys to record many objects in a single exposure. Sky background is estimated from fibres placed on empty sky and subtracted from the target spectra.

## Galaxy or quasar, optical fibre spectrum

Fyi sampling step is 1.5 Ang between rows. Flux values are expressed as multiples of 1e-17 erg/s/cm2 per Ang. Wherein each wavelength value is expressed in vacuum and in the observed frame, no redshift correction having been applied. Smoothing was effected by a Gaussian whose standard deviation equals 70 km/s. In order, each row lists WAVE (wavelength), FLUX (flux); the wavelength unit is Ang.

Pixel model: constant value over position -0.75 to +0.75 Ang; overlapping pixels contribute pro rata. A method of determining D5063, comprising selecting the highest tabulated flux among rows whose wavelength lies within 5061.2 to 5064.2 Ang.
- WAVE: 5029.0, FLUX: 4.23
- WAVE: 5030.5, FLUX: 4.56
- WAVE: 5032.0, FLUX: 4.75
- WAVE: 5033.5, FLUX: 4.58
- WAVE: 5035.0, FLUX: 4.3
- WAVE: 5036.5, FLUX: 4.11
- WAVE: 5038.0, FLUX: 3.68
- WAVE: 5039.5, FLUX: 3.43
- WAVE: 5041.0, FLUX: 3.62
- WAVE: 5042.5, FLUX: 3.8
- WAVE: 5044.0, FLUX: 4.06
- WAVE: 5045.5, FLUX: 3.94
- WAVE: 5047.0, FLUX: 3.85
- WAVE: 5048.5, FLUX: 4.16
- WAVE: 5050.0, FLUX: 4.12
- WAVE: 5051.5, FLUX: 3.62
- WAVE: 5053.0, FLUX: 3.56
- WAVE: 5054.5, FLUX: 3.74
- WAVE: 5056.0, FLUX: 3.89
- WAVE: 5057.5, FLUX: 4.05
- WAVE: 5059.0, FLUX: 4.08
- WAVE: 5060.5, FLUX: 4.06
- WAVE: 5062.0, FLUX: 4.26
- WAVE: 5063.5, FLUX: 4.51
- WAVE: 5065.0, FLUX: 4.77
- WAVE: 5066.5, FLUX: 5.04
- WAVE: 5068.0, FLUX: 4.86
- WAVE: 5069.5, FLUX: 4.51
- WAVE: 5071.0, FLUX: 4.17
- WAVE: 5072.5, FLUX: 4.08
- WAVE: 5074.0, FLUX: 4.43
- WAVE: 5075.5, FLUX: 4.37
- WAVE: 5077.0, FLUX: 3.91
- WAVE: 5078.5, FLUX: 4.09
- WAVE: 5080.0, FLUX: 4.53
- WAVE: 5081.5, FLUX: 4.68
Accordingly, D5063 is 4.51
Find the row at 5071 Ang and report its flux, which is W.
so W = 4.17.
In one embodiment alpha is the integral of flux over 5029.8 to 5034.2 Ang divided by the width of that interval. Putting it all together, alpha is 4.63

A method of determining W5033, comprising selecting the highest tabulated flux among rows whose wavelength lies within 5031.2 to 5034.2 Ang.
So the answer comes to 4.75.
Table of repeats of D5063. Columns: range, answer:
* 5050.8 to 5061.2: 4.08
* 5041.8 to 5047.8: 4.06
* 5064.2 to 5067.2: 5.04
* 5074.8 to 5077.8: 4.37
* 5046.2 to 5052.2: 4.16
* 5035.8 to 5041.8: 4.11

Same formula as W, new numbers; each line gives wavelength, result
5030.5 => 4.56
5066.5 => 5.04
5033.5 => 4.58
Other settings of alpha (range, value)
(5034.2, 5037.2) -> 4.21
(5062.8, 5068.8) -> 4.79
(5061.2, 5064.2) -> 4.38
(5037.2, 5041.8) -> 3.58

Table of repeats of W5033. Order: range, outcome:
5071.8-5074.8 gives 4.43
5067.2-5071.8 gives 4.86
